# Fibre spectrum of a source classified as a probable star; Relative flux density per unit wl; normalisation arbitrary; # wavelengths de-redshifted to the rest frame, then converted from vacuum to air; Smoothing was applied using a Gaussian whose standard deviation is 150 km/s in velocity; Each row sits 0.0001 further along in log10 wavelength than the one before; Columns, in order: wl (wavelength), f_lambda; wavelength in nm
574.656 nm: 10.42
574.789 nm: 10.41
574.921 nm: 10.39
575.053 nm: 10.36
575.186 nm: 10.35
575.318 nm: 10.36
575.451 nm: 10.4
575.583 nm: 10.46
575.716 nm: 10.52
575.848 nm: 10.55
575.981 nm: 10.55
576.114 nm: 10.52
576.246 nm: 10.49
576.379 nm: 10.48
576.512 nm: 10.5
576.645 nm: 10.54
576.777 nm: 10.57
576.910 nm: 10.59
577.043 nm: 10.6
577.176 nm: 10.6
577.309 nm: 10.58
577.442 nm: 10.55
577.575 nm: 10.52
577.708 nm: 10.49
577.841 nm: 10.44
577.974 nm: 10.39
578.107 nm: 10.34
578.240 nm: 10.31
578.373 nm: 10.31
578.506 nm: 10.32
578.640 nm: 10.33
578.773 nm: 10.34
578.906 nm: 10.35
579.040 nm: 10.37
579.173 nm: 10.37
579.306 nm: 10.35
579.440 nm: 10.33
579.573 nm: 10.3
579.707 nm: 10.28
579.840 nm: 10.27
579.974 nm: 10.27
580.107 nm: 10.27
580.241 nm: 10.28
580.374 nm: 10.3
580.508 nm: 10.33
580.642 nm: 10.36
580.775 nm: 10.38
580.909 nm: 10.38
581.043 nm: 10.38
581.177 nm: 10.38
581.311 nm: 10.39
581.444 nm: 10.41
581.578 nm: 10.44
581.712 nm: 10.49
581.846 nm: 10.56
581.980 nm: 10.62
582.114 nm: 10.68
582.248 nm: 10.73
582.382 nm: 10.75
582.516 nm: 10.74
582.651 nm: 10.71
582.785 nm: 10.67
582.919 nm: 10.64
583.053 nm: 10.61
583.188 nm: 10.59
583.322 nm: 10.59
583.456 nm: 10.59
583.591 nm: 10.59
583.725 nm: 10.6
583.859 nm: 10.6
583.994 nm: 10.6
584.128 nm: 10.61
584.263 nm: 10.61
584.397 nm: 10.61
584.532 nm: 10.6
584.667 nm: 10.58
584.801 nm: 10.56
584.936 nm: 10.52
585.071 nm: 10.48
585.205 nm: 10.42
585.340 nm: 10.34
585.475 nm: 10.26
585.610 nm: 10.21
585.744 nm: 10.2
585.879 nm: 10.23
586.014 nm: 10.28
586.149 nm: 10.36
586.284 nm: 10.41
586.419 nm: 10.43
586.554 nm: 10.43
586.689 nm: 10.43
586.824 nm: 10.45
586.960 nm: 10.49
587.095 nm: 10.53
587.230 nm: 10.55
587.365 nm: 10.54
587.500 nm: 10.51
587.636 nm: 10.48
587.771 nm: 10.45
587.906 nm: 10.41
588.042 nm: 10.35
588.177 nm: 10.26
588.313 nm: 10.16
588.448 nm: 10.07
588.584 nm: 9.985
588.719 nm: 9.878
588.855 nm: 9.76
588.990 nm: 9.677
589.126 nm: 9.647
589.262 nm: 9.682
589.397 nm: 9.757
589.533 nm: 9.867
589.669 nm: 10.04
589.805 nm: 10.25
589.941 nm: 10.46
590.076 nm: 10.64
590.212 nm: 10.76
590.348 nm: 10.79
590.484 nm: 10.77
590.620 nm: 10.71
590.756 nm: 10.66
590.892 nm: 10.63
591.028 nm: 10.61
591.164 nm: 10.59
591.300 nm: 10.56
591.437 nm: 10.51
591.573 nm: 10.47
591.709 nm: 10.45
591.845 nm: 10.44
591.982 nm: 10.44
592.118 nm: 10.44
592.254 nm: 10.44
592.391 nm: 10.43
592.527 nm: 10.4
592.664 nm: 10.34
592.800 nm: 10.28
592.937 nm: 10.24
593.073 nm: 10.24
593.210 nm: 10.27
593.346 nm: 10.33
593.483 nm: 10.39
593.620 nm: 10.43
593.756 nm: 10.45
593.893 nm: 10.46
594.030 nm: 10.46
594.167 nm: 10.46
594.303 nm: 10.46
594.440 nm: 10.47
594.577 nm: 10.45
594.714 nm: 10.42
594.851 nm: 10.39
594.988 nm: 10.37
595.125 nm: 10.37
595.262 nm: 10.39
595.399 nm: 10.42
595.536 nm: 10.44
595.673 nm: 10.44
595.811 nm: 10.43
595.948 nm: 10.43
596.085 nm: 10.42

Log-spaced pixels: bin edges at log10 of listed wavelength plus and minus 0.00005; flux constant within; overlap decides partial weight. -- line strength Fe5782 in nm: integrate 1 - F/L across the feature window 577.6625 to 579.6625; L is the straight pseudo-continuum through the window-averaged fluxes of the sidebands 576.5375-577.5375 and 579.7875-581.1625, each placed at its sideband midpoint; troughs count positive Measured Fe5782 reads 0.02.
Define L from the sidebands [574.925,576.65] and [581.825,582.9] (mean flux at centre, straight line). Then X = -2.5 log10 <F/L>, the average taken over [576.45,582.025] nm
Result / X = 0.02 mag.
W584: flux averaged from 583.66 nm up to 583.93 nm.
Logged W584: 10.6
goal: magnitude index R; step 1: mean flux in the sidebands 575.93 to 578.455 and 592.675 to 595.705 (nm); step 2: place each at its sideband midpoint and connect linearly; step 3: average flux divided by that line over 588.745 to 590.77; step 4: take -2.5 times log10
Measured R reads 0.02 mag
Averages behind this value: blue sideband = 10.5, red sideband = 10.4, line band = 10.2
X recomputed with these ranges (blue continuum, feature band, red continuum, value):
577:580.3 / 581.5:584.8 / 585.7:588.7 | -0.03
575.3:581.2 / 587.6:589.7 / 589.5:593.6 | 0.04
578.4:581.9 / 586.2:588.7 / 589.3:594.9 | 0.00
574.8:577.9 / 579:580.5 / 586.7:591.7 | 0.01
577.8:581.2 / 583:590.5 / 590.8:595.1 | 0.00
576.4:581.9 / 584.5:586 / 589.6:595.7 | 0.00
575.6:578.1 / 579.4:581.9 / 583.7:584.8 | 0.02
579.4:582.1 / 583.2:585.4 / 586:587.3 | -0.01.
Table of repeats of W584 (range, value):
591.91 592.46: 10.4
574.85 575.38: 10.4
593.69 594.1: 10.4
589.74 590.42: 10.6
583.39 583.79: 10.6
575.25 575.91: 10.5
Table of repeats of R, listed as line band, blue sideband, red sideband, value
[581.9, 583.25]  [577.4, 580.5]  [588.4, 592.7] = -0.03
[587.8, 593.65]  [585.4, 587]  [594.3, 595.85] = 0.01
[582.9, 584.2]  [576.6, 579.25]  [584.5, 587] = -0.02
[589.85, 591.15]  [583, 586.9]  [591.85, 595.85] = -0.02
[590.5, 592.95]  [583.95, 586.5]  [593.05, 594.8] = -0.01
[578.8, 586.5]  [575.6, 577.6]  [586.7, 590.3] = -0.01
